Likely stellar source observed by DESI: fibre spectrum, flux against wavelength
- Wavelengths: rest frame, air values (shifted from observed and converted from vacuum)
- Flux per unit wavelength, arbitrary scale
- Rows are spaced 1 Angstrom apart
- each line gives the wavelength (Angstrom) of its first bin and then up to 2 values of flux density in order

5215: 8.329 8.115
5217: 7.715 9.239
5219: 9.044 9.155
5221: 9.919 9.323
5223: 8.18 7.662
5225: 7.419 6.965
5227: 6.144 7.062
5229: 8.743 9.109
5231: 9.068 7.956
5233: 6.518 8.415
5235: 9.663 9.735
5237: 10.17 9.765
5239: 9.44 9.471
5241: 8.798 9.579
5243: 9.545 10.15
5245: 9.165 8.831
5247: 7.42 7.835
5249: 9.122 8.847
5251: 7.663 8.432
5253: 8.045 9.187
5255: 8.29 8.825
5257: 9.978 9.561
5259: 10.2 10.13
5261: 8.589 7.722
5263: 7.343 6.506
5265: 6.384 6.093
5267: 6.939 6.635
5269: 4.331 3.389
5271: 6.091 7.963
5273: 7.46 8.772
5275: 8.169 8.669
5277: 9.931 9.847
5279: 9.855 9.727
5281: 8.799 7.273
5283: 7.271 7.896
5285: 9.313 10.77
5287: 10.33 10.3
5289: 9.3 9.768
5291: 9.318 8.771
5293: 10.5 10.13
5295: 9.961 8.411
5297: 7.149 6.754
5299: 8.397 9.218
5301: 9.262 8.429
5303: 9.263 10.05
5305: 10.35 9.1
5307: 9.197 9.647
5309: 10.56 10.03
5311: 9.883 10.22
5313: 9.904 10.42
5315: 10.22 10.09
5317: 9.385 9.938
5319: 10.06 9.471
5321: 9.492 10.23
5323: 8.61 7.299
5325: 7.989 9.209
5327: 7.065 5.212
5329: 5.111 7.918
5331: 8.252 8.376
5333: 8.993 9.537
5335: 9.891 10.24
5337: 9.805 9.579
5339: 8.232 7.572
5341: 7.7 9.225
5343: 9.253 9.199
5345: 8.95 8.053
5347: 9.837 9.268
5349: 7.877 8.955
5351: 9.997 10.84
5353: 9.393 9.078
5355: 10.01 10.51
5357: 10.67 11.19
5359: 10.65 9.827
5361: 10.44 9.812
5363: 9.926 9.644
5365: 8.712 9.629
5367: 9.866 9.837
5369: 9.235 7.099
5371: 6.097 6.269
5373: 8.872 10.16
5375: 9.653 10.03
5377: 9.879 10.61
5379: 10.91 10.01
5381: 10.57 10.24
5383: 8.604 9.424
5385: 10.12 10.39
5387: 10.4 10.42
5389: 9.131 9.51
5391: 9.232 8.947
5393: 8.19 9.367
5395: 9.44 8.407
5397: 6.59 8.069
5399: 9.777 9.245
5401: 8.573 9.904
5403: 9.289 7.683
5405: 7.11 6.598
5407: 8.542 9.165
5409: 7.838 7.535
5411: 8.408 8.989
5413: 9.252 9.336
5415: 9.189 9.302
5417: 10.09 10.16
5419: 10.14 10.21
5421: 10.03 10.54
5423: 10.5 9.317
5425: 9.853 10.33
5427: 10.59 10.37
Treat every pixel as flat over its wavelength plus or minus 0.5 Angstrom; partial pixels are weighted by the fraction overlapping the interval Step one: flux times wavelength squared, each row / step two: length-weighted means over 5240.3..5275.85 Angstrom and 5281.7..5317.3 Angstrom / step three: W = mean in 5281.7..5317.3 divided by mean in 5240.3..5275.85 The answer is 1.2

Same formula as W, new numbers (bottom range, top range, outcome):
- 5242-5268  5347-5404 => 1.17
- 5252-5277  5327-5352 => 1.14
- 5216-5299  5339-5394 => 1.16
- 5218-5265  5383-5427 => 1.13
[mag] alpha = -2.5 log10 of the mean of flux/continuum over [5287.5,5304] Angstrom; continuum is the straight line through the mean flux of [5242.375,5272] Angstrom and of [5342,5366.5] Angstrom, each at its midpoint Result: -0.055 mag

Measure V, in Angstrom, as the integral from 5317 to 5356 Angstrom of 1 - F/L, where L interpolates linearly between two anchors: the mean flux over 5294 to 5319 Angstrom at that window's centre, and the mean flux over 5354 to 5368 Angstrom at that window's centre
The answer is 3.6 Angstrom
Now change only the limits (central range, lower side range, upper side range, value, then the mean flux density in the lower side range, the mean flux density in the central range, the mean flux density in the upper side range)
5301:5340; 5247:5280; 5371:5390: -1.33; 8.04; 9.12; 9.66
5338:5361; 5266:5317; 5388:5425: -1.19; 8.86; 9.4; 9.02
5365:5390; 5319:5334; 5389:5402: -2.28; 8.2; 9.46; 8.84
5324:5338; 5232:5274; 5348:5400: 1.15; 8.25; 8.29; 9.46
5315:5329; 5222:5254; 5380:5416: 0.14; 8.57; 8.69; 8.98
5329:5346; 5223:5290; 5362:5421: 0.14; 8.41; 8.78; 9.15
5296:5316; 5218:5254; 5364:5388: -0.69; 8.65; 9.37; 9.44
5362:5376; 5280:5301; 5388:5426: 0.17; 9.01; 8.92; 9.05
